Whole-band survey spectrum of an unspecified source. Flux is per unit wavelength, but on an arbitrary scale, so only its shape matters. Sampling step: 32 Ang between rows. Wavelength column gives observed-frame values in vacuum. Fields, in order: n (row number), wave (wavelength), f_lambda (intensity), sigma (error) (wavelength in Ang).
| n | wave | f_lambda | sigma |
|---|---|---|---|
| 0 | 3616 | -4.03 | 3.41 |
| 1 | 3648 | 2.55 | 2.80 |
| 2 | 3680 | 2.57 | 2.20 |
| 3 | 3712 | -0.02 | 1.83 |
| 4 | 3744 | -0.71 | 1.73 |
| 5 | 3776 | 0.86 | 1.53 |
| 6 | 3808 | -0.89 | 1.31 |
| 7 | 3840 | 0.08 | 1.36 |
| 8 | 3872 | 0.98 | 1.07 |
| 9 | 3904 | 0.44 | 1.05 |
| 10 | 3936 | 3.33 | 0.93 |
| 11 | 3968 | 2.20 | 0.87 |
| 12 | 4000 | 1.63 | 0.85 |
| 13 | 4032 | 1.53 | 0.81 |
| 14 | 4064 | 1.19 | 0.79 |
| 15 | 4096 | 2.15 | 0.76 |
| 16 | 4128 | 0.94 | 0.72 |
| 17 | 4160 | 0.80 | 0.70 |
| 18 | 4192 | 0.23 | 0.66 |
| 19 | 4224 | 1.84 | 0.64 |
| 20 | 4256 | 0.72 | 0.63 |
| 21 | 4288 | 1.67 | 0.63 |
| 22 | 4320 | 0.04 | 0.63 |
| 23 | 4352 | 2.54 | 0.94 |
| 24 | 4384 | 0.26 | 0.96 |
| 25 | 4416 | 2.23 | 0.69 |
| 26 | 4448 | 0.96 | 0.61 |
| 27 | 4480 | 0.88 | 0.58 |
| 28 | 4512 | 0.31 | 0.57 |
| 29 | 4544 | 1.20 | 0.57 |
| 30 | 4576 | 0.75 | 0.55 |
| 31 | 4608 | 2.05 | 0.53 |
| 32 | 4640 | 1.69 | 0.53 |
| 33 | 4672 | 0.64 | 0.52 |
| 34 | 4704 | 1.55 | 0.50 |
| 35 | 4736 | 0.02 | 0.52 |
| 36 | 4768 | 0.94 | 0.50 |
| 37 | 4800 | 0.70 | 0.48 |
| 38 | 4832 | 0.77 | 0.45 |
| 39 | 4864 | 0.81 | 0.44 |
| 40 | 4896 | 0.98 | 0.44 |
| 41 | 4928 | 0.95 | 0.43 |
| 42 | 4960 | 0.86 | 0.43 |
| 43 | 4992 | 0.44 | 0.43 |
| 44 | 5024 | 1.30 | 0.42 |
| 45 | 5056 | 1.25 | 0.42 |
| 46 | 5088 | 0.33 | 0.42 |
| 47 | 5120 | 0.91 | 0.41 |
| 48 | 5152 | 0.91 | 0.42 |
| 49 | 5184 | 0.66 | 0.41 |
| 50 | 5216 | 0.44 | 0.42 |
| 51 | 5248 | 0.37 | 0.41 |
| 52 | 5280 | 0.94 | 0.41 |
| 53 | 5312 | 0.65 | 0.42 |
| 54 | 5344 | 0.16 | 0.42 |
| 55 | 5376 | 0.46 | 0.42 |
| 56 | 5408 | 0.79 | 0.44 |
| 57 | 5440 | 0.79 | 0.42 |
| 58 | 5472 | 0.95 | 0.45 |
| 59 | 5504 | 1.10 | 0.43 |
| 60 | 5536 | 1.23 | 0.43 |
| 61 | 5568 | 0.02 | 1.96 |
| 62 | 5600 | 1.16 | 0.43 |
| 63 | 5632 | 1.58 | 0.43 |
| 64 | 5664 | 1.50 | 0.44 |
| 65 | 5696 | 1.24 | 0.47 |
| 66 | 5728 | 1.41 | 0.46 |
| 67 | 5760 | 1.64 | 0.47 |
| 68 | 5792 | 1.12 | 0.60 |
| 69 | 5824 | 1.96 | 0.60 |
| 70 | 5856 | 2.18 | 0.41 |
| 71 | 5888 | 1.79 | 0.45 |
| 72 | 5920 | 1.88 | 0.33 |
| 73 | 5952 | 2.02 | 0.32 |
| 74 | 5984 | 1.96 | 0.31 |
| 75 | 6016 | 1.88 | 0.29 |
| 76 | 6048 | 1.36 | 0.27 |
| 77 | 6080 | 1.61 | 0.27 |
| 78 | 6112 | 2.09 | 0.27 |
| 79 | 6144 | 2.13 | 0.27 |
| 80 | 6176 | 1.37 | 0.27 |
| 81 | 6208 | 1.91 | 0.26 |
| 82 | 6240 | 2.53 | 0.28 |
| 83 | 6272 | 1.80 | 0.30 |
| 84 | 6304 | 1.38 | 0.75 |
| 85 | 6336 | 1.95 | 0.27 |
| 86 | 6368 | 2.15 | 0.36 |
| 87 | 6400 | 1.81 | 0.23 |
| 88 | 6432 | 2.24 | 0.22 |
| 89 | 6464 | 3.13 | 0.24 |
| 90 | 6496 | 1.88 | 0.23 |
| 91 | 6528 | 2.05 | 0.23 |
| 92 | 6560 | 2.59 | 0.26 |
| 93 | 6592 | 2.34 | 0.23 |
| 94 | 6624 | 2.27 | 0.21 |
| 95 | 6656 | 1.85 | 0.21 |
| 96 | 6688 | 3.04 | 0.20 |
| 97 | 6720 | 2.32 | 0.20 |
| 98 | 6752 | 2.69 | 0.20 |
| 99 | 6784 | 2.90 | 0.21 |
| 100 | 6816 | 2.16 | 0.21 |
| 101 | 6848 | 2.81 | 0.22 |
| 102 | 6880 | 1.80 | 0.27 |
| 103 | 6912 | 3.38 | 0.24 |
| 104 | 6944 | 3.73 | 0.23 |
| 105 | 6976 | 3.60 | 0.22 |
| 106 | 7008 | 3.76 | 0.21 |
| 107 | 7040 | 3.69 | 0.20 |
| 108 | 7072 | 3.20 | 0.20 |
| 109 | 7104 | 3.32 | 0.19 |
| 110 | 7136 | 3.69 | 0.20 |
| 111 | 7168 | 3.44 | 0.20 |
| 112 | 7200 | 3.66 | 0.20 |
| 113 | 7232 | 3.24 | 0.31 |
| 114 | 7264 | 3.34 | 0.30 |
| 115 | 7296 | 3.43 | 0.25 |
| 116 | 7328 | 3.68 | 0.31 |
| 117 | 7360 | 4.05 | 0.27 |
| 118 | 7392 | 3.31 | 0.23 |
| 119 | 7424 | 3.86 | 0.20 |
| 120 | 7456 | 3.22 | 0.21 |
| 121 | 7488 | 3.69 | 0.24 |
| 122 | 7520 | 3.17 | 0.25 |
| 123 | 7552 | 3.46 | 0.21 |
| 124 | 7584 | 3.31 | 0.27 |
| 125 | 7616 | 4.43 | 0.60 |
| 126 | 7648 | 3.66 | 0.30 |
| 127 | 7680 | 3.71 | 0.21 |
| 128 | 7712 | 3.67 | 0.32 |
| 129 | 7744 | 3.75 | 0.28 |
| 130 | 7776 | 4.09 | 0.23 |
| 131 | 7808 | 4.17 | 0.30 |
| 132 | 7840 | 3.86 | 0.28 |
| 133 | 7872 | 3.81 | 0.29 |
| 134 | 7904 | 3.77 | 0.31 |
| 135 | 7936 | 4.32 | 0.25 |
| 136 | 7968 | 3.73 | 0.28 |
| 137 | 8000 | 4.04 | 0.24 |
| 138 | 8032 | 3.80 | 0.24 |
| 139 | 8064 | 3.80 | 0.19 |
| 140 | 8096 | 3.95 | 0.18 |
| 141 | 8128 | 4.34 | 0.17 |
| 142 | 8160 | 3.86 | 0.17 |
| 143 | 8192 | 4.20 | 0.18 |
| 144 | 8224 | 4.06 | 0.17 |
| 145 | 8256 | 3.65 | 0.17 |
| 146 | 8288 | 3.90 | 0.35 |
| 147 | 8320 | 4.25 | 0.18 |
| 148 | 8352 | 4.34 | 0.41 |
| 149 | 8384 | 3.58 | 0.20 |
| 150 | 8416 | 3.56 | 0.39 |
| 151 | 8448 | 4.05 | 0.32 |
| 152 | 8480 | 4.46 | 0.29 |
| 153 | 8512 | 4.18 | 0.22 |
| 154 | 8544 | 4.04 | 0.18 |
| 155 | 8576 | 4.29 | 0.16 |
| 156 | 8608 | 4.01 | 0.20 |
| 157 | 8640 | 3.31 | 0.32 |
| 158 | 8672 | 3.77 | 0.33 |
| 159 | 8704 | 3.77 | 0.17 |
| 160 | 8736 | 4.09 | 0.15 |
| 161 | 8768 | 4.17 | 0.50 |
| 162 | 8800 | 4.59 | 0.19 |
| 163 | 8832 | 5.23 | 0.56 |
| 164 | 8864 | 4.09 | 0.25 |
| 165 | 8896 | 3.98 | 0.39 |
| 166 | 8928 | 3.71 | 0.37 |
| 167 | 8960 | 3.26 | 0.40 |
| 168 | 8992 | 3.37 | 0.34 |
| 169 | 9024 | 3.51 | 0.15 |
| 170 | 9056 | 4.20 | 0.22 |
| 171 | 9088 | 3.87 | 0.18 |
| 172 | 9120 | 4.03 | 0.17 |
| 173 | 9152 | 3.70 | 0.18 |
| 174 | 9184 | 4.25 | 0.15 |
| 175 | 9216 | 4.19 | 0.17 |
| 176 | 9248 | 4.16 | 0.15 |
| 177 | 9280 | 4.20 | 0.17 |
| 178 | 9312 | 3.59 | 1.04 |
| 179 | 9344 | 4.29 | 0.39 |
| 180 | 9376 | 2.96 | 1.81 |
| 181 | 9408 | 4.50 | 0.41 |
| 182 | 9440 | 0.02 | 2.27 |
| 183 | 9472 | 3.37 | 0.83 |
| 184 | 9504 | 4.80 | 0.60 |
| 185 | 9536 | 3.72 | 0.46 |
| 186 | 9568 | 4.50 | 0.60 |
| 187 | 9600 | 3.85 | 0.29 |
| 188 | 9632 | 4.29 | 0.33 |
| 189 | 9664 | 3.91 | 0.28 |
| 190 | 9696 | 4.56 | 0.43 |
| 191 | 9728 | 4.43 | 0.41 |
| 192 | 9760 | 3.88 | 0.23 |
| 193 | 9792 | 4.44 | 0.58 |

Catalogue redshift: 0.733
